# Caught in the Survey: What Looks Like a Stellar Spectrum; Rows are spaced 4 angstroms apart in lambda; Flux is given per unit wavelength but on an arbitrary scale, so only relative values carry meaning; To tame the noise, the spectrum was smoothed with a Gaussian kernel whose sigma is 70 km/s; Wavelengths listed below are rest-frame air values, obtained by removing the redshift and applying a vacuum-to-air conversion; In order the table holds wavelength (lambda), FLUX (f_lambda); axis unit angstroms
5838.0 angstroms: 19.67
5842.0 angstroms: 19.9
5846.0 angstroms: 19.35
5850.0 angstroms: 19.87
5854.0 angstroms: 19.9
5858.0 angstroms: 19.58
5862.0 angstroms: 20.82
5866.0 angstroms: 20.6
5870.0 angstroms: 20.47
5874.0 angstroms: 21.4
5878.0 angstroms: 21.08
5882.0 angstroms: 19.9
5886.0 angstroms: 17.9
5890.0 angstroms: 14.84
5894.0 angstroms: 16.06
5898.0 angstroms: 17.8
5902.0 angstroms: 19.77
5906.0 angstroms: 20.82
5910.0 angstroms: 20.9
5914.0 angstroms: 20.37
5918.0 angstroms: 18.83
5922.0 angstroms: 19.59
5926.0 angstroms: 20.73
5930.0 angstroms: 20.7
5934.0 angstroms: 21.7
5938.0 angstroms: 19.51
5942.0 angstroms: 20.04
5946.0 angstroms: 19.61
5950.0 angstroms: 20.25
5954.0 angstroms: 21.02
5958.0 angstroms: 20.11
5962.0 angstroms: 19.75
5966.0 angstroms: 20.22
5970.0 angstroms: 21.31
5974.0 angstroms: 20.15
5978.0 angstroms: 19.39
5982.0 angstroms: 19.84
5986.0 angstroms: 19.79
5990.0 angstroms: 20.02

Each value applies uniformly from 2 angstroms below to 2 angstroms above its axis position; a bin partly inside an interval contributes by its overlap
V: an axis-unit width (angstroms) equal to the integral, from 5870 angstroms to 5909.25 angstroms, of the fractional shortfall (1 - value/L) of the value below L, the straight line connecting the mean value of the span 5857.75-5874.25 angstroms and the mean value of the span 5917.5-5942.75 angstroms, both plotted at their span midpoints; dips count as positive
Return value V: 2.8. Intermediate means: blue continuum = 20.6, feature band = 19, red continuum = 20.2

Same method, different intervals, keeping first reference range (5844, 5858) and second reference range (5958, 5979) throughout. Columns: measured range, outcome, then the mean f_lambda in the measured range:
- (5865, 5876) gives -0.6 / 20.8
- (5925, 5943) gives -0.5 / 20.6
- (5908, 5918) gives -0.2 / 20.3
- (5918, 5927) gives 0.1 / 19.8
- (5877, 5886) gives 0.0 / 19.8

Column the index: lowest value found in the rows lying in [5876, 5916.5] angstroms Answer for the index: 14.84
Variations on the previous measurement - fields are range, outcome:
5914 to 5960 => 18.83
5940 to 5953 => 19.61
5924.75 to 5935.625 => 20.7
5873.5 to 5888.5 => 17.9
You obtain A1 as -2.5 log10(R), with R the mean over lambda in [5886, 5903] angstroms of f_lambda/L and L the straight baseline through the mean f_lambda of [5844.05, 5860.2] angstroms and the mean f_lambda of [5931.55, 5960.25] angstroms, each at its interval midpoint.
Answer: 0.17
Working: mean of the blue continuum 19.7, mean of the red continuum 20.3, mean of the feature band 17.1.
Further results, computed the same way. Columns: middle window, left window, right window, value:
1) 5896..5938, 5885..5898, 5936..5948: -0.12 mag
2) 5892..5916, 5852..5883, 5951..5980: 0.06 mag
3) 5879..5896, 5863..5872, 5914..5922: 0.16 mag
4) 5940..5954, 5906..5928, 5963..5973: 0.02 mag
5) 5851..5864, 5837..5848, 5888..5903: -0.07 mag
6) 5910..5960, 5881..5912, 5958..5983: -0.05 mag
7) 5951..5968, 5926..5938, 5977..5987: 0.00 mag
